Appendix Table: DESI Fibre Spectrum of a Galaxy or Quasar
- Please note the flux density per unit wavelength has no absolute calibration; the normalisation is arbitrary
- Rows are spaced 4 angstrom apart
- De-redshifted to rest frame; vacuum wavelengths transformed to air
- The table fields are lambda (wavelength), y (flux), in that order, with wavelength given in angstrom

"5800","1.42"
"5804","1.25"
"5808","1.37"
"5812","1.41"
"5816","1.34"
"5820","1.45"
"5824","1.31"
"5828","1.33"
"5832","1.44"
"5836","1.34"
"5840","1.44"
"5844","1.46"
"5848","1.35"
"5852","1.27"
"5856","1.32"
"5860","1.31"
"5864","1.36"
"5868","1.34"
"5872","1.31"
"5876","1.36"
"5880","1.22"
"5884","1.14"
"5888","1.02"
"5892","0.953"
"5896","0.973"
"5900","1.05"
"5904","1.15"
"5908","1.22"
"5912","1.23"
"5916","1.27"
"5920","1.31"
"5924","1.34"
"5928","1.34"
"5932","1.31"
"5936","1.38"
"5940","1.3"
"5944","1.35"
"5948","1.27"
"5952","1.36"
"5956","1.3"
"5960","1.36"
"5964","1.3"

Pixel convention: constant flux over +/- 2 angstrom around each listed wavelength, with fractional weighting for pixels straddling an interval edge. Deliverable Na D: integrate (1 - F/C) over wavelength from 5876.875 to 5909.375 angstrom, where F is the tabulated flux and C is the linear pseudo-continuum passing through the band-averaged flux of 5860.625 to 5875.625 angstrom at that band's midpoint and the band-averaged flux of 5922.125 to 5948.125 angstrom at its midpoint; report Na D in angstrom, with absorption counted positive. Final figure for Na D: 5.8 angstrom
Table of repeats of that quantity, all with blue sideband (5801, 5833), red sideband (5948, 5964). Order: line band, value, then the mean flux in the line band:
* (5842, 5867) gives 0.14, 1.34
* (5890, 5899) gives 2.48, 0.973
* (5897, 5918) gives 2.58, 1.17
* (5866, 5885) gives 0.93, 1.28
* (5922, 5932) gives 0.00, 1.33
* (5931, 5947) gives -0.02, 1.33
